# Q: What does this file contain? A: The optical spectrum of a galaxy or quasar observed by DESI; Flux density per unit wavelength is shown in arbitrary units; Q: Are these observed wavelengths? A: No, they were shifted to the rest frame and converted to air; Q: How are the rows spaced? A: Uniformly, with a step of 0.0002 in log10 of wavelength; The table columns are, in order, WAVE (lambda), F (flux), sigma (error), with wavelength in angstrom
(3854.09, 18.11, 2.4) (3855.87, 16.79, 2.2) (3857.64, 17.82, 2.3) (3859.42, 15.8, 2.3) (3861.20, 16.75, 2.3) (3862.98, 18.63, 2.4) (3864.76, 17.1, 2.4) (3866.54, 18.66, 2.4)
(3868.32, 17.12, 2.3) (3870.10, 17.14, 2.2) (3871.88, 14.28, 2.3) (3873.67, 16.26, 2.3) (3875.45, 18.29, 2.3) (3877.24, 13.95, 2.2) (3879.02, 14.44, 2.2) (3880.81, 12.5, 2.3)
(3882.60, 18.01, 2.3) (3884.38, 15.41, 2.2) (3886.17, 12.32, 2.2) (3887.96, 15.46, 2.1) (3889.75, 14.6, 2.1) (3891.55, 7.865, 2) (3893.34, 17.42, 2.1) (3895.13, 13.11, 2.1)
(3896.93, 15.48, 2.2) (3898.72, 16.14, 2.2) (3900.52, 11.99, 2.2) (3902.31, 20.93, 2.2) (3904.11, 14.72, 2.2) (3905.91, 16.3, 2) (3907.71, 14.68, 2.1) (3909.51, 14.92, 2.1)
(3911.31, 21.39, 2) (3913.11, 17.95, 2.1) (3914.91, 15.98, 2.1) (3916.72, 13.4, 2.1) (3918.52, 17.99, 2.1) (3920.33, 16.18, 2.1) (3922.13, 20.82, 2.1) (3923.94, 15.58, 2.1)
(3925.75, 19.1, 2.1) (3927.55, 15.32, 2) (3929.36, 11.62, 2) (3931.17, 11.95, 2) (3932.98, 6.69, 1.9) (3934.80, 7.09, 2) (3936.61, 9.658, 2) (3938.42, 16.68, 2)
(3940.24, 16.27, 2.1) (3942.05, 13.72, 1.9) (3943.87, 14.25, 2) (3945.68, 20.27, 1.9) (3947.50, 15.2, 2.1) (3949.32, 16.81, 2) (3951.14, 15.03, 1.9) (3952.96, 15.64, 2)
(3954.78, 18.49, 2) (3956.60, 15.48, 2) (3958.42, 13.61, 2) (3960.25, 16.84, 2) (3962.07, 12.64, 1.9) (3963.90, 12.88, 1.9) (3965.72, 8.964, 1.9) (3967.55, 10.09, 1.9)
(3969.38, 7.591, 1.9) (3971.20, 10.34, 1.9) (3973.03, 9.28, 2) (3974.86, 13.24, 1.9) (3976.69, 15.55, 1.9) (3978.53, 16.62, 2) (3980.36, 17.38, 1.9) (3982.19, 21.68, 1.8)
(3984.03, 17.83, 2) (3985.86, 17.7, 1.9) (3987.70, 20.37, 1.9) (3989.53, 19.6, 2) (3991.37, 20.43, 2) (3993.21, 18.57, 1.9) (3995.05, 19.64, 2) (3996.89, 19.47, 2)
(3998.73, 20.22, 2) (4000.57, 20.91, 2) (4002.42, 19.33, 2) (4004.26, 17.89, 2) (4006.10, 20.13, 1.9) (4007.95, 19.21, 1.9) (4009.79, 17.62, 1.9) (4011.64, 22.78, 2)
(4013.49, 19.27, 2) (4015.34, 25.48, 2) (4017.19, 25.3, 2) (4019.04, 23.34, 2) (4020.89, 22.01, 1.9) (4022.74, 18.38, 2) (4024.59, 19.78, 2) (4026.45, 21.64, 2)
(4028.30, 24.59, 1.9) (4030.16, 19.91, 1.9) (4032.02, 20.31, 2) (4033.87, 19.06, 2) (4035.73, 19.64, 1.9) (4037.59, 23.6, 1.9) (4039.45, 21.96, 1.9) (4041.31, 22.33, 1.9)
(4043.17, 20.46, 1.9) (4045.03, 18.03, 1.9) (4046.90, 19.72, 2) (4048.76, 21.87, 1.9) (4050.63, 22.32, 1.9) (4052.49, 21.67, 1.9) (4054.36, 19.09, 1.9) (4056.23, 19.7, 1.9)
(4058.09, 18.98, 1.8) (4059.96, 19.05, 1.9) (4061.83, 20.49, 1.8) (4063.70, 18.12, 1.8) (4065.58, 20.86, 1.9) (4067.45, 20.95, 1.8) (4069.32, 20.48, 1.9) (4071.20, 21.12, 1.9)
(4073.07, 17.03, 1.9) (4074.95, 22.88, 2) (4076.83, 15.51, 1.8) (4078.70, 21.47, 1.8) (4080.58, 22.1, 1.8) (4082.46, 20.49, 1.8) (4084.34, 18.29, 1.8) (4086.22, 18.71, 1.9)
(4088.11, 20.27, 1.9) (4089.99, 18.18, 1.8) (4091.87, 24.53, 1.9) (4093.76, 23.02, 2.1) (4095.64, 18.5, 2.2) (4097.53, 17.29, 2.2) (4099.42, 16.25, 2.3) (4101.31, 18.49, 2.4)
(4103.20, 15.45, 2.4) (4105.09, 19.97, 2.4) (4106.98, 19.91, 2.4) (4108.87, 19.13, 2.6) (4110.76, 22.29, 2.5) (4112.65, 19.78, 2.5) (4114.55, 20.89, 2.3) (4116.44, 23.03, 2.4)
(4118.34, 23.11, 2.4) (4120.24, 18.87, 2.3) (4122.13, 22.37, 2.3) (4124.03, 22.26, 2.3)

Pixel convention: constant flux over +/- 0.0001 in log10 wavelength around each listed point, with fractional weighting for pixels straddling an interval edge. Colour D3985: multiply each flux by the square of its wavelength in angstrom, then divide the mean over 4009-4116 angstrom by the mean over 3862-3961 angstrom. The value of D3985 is 1.43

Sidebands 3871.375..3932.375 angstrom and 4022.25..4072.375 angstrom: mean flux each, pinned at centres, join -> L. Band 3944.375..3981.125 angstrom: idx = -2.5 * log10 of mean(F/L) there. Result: 0.24 mag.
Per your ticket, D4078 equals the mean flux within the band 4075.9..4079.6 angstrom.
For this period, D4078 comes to 18.5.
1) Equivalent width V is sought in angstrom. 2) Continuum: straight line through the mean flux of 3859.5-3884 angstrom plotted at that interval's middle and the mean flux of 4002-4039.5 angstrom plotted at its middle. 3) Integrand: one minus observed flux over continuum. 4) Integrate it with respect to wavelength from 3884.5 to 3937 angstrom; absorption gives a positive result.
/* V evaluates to 8.3 angstrom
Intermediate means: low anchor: 16.4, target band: 14.8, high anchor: 21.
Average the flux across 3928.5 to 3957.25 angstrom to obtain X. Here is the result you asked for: 14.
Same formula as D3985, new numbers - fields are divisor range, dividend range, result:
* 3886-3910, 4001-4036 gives 1.50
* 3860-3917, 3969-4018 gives 1.23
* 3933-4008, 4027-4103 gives 1.34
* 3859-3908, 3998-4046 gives 1.44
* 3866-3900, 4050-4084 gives 1.46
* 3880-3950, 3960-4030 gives 1.26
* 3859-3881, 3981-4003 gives 1.28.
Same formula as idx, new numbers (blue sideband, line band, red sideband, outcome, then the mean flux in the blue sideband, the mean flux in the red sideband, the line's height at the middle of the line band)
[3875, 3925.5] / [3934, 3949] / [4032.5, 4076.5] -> 0.183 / 15.7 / 20.3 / 16.9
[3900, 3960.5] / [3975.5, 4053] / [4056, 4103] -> -0.143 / 15.4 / 19.6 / 17.8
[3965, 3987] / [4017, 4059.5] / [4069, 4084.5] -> -0.186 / 14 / 20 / 17.7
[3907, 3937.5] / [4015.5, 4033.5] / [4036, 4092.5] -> -0.164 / 14.7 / 20.3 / 18.7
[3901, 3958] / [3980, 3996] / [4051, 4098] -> -0.120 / 15.4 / 20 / 17.3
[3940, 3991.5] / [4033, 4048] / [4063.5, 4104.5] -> -0.150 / 15.2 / 19.6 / 18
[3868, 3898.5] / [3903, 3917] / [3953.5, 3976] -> -0.159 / 14.9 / 12.5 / 14.1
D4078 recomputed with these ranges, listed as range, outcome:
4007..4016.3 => 20.9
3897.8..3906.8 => 16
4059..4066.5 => 19.6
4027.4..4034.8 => 20.9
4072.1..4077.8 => 18.5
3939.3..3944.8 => 14.8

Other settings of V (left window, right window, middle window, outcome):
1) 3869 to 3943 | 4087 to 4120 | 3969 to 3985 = 2.06 angstrom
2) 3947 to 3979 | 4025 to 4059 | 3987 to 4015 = -4.65 angstrom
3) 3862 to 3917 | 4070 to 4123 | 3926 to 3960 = 5.22 angstrom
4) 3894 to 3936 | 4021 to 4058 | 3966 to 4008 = 3.50 angstrom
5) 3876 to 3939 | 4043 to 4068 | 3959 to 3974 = 5.09 angstrom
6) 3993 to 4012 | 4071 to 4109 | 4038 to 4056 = -1.26 angstrom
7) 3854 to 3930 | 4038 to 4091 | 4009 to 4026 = -2.32 angstrom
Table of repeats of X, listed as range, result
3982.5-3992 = 19.3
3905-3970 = 14.7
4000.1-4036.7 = 20.8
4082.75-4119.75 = 19.8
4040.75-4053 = 20.8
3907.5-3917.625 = 16.5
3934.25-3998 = 15.4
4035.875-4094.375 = 20.4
